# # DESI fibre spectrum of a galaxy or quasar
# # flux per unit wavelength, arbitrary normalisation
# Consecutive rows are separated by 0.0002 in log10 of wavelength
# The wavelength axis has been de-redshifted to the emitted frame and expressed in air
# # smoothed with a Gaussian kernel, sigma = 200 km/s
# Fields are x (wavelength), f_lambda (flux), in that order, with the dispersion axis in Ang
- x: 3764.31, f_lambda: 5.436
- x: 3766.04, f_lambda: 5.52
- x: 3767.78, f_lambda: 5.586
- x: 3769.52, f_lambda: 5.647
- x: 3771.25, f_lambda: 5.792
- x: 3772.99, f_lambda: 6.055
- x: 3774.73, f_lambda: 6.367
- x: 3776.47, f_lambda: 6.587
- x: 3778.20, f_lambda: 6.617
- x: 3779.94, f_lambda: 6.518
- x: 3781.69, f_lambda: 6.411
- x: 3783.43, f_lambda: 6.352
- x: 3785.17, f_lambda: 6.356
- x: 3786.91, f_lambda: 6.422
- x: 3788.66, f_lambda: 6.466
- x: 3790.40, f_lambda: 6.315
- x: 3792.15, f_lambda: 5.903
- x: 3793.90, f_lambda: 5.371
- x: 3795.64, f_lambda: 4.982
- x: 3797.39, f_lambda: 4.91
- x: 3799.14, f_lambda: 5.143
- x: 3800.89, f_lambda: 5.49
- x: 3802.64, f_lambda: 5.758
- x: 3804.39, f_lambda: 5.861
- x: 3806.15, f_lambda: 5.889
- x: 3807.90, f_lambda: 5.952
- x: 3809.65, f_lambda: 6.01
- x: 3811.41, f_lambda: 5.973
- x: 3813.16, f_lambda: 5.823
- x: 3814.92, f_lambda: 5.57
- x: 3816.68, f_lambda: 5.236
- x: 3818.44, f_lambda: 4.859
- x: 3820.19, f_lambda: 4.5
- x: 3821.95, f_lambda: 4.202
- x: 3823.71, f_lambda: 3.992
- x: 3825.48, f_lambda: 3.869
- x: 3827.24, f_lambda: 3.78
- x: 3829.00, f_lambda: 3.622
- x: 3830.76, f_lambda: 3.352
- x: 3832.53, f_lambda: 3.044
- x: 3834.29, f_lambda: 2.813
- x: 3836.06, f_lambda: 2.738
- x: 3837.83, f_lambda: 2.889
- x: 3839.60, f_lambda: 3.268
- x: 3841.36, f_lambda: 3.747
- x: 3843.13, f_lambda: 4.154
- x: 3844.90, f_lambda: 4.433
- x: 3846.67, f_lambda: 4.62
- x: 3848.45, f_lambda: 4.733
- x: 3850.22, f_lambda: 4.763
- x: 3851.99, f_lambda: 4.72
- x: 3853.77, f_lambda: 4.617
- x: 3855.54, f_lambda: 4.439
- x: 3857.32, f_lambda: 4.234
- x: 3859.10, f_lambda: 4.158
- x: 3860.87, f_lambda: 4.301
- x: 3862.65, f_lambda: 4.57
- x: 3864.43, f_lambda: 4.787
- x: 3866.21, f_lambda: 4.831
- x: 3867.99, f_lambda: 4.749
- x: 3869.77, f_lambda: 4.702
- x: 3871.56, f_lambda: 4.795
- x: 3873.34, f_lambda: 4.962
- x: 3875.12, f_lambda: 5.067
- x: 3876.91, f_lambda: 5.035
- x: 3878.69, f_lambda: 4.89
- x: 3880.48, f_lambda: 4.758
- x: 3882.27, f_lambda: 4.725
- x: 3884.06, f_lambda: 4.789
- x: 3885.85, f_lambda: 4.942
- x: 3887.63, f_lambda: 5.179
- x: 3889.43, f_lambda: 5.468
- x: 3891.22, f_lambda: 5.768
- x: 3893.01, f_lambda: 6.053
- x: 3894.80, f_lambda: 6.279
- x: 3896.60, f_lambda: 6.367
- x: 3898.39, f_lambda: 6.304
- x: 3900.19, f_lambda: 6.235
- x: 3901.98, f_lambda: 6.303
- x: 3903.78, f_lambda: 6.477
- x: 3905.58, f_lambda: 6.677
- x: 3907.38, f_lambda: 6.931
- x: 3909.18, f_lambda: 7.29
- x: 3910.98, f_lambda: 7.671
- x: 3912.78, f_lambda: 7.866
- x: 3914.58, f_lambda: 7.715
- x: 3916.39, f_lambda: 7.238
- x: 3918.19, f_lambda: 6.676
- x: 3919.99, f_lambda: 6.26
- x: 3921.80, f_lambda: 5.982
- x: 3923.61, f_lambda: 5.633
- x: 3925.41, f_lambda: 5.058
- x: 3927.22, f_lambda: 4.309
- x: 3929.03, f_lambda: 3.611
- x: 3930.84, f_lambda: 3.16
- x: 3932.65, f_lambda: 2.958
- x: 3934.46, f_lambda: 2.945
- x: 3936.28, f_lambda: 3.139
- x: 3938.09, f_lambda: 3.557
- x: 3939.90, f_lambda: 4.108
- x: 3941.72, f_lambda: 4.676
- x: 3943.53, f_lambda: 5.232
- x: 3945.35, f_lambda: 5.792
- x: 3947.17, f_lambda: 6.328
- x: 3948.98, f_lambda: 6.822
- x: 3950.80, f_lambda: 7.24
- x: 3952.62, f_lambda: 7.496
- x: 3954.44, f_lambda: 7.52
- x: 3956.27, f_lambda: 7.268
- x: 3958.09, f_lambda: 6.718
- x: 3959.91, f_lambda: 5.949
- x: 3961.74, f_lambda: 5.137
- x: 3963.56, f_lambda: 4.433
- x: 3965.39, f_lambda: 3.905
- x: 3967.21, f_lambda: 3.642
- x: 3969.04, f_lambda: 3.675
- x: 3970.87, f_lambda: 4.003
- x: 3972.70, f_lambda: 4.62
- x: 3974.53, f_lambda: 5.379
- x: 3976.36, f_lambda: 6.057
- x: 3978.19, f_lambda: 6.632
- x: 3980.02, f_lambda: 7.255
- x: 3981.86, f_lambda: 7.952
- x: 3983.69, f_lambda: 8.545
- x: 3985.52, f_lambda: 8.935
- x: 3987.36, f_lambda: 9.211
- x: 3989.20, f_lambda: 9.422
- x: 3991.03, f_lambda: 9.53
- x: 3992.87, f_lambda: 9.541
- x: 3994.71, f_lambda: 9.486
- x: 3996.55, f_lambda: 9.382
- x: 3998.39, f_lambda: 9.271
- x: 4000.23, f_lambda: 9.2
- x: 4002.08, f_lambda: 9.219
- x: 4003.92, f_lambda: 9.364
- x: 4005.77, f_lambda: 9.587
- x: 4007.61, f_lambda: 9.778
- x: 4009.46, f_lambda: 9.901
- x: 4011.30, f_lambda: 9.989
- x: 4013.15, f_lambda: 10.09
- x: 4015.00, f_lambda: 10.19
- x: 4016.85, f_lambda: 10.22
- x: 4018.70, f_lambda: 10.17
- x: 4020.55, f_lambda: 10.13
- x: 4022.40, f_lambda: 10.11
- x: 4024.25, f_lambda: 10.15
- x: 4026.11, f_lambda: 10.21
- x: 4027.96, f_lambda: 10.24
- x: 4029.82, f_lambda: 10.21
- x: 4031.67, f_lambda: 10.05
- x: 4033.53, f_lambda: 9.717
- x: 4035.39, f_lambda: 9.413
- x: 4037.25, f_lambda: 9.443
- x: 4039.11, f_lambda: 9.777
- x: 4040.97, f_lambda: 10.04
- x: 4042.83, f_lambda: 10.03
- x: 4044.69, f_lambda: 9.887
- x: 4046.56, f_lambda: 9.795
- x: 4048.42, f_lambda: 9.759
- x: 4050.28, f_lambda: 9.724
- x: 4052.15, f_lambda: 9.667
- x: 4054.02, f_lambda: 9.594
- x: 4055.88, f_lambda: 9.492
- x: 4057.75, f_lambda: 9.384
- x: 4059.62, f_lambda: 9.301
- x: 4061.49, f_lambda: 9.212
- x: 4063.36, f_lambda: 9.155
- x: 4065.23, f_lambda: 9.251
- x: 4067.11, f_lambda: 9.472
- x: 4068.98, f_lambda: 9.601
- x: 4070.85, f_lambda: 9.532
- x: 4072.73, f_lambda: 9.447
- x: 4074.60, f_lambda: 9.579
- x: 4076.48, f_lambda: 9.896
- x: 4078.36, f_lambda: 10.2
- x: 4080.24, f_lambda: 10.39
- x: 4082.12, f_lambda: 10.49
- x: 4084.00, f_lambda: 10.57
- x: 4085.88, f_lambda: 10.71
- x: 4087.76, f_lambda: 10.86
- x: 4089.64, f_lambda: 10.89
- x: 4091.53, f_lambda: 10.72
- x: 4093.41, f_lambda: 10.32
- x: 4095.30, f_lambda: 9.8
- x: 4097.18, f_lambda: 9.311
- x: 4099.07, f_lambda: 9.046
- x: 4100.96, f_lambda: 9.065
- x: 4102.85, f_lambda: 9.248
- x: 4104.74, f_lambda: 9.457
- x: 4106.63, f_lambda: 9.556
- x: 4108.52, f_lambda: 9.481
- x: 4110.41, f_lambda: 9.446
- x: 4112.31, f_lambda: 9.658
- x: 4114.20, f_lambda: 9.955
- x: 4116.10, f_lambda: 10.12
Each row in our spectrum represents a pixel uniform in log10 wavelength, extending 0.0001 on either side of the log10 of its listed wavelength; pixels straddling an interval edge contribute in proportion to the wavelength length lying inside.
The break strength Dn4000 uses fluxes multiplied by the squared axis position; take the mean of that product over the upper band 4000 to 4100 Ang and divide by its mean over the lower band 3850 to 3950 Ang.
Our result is 2.0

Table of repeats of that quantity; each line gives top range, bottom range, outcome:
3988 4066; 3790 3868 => 2.32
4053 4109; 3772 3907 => 2.16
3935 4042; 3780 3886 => 1.77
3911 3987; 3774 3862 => 1.23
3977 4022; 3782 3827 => 1.88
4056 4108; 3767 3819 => 1.93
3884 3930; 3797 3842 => 1.41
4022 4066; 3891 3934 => 1.73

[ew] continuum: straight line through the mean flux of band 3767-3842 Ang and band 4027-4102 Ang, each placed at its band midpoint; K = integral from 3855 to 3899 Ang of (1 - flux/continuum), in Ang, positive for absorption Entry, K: 9.7 Ang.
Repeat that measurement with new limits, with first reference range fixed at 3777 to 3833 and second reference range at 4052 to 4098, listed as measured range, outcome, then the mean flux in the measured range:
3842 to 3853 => 2.74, 4.55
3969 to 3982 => 3.99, 5.7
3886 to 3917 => 2.00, 6.53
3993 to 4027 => -3.88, 9.8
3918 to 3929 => 2.86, 5.42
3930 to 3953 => 8.53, 4.83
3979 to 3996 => -0.92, 8.87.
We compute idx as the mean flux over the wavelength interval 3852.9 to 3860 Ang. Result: 4.36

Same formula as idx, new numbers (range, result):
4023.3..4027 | 10.2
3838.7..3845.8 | 3.9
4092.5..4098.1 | 9.81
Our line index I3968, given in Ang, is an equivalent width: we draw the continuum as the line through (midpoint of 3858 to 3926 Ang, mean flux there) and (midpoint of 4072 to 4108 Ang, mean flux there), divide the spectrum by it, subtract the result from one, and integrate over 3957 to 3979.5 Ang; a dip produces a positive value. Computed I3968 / 7.00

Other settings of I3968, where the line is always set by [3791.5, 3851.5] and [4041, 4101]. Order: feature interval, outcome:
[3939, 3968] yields 6.3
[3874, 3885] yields 1.8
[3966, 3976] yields 4.4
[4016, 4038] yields -2.7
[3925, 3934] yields 4.1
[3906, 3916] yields -1.5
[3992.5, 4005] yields -1.5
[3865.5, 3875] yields 1.4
